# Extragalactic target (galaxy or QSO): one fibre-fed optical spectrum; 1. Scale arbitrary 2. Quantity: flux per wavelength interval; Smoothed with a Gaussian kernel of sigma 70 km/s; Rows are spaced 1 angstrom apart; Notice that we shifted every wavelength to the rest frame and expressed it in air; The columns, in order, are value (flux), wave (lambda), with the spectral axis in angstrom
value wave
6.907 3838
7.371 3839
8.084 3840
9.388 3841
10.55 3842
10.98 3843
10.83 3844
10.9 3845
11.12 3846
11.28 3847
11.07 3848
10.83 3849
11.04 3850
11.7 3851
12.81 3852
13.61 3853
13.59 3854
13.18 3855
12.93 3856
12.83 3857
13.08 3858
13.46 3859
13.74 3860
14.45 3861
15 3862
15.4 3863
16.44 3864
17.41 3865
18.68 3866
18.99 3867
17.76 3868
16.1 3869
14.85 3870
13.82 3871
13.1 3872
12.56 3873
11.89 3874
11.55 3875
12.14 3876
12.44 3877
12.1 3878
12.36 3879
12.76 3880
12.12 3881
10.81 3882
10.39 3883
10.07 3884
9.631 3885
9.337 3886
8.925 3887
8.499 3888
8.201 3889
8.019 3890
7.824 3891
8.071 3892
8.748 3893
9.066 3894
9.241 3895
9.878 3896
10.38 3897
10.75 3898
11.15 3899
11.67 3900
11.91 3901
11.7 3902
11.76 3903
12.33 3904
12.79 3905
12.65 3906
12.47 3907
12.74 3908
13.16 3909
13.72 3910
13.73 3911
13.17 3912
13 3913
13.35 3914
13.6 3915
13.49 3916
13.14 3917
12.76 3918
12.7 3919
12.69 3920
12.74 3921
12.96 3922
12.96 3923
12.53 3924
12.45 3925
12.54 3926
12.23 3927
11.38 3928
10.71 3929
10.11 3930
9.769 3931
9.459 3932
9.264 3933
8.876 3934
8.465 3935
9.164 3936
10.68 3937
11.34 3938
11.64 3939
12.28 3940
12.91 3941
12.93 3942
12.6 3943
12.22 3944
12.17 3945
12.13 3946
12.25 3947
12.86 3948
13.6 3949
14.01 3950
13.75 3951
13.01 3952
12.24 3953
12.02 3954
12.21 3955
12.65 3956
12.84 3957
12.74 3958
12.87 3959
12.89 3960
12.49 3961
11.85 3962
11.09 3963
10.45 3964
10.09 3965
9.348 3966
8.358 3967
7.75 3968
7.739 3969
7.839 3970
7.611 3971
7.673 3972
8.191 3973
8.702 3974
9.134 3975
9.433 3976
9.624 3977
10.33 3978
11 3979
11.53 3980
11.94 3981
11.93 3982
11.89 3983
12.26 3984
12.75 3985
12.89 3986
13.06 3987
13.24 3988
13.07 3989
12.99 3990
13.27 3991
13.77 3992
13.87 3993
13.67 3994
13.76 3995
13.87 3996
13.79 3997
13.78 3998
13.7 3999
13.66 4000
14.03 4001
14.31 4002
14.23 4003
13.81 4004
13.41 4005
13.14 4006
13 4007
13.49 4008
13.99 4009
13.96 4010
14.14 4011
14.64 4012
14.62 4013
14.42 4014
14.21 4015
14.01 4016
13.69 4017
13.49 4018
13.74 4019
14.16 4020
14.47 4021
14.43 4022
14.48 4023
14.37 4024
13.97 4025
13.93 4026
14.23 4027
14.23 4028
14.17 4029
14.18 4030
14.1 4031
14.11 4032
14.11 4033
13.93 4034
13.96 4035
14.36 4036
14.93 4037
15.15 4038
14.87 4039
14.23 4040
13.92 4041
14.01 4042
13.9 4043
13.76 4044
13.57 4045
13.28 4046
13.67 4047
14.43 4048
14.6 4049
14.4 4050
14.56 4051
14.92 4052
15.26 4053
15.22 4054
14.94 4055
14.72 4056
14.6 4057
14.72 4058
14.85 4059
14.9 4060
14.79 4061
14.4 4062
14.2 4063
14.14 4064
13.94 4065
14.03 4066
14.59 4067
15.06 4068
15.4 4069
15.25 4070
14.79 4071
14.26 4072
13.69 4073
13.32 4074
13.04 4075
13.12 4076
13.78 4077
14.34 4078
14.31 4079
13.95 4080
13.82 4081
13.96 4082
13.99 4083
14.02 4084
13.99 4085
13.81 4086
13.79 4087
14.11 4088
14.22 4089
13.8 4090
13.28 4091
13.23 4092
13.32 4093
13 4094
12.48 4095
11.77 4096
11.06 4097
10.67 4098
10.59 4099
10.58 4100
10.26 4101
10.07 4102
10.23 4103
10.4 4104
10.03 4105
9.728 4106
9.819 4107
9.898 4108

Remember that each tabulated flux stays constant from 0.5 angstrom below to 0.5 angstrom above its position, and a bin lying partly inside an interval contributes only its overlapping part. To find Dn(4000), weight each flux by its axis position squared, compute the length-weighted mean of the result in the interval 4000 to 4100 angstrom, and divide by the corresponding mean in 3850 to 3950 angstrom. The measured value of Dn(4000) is 1.2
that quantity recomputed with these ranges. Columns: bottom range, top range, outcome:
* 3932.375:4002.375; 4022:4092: 1.27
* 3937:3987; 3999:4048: 1.28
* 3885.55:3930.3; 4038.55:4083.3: 1.34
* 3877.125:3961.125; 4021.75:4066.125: 1.31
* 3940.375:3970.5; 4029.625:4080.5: 1.28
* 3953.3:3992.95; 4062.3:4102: 1.28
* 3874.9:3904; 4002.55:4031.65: 1.44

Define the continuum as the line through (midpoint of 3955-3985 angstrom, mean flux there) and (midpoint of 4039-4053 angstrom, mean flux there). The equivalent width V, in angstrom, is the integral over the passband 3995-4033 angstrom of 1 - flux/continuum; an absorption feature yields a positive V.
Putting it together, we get -4.2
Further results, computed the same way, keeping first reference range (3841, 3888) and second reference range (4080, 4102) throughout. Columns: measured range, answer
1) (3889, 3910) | 3.2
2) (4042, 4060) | -2.3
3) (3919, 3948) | 2.8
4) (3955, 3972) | 3.0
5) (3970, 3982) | 3.0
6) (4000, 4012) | -1.0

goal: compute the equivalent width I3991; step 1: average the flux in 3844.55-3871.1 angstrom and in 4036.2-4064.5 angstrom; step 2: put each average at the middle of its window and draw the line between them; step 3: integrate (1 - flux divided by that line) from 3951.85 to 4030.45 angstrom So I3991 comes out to 9.9 angstrom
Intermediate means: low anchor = 13.9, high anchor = 14.5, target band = 12.5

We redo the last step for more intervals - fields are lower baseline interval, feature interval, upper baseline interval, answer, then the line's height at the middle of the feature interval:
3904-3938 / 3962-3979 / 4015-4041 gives 5.1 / 13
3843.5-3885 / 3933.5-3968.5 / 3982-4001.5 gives 4.2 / 13.3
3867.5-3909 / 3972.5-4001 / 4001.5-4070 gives 2.4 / 13.3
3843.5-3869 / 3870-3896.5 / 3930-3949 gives 4.8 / 12.9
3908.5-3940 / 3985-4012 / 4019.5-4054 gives -0.3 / 13.5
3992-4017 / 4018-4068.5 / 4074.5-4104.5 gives -3.7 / 13.4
